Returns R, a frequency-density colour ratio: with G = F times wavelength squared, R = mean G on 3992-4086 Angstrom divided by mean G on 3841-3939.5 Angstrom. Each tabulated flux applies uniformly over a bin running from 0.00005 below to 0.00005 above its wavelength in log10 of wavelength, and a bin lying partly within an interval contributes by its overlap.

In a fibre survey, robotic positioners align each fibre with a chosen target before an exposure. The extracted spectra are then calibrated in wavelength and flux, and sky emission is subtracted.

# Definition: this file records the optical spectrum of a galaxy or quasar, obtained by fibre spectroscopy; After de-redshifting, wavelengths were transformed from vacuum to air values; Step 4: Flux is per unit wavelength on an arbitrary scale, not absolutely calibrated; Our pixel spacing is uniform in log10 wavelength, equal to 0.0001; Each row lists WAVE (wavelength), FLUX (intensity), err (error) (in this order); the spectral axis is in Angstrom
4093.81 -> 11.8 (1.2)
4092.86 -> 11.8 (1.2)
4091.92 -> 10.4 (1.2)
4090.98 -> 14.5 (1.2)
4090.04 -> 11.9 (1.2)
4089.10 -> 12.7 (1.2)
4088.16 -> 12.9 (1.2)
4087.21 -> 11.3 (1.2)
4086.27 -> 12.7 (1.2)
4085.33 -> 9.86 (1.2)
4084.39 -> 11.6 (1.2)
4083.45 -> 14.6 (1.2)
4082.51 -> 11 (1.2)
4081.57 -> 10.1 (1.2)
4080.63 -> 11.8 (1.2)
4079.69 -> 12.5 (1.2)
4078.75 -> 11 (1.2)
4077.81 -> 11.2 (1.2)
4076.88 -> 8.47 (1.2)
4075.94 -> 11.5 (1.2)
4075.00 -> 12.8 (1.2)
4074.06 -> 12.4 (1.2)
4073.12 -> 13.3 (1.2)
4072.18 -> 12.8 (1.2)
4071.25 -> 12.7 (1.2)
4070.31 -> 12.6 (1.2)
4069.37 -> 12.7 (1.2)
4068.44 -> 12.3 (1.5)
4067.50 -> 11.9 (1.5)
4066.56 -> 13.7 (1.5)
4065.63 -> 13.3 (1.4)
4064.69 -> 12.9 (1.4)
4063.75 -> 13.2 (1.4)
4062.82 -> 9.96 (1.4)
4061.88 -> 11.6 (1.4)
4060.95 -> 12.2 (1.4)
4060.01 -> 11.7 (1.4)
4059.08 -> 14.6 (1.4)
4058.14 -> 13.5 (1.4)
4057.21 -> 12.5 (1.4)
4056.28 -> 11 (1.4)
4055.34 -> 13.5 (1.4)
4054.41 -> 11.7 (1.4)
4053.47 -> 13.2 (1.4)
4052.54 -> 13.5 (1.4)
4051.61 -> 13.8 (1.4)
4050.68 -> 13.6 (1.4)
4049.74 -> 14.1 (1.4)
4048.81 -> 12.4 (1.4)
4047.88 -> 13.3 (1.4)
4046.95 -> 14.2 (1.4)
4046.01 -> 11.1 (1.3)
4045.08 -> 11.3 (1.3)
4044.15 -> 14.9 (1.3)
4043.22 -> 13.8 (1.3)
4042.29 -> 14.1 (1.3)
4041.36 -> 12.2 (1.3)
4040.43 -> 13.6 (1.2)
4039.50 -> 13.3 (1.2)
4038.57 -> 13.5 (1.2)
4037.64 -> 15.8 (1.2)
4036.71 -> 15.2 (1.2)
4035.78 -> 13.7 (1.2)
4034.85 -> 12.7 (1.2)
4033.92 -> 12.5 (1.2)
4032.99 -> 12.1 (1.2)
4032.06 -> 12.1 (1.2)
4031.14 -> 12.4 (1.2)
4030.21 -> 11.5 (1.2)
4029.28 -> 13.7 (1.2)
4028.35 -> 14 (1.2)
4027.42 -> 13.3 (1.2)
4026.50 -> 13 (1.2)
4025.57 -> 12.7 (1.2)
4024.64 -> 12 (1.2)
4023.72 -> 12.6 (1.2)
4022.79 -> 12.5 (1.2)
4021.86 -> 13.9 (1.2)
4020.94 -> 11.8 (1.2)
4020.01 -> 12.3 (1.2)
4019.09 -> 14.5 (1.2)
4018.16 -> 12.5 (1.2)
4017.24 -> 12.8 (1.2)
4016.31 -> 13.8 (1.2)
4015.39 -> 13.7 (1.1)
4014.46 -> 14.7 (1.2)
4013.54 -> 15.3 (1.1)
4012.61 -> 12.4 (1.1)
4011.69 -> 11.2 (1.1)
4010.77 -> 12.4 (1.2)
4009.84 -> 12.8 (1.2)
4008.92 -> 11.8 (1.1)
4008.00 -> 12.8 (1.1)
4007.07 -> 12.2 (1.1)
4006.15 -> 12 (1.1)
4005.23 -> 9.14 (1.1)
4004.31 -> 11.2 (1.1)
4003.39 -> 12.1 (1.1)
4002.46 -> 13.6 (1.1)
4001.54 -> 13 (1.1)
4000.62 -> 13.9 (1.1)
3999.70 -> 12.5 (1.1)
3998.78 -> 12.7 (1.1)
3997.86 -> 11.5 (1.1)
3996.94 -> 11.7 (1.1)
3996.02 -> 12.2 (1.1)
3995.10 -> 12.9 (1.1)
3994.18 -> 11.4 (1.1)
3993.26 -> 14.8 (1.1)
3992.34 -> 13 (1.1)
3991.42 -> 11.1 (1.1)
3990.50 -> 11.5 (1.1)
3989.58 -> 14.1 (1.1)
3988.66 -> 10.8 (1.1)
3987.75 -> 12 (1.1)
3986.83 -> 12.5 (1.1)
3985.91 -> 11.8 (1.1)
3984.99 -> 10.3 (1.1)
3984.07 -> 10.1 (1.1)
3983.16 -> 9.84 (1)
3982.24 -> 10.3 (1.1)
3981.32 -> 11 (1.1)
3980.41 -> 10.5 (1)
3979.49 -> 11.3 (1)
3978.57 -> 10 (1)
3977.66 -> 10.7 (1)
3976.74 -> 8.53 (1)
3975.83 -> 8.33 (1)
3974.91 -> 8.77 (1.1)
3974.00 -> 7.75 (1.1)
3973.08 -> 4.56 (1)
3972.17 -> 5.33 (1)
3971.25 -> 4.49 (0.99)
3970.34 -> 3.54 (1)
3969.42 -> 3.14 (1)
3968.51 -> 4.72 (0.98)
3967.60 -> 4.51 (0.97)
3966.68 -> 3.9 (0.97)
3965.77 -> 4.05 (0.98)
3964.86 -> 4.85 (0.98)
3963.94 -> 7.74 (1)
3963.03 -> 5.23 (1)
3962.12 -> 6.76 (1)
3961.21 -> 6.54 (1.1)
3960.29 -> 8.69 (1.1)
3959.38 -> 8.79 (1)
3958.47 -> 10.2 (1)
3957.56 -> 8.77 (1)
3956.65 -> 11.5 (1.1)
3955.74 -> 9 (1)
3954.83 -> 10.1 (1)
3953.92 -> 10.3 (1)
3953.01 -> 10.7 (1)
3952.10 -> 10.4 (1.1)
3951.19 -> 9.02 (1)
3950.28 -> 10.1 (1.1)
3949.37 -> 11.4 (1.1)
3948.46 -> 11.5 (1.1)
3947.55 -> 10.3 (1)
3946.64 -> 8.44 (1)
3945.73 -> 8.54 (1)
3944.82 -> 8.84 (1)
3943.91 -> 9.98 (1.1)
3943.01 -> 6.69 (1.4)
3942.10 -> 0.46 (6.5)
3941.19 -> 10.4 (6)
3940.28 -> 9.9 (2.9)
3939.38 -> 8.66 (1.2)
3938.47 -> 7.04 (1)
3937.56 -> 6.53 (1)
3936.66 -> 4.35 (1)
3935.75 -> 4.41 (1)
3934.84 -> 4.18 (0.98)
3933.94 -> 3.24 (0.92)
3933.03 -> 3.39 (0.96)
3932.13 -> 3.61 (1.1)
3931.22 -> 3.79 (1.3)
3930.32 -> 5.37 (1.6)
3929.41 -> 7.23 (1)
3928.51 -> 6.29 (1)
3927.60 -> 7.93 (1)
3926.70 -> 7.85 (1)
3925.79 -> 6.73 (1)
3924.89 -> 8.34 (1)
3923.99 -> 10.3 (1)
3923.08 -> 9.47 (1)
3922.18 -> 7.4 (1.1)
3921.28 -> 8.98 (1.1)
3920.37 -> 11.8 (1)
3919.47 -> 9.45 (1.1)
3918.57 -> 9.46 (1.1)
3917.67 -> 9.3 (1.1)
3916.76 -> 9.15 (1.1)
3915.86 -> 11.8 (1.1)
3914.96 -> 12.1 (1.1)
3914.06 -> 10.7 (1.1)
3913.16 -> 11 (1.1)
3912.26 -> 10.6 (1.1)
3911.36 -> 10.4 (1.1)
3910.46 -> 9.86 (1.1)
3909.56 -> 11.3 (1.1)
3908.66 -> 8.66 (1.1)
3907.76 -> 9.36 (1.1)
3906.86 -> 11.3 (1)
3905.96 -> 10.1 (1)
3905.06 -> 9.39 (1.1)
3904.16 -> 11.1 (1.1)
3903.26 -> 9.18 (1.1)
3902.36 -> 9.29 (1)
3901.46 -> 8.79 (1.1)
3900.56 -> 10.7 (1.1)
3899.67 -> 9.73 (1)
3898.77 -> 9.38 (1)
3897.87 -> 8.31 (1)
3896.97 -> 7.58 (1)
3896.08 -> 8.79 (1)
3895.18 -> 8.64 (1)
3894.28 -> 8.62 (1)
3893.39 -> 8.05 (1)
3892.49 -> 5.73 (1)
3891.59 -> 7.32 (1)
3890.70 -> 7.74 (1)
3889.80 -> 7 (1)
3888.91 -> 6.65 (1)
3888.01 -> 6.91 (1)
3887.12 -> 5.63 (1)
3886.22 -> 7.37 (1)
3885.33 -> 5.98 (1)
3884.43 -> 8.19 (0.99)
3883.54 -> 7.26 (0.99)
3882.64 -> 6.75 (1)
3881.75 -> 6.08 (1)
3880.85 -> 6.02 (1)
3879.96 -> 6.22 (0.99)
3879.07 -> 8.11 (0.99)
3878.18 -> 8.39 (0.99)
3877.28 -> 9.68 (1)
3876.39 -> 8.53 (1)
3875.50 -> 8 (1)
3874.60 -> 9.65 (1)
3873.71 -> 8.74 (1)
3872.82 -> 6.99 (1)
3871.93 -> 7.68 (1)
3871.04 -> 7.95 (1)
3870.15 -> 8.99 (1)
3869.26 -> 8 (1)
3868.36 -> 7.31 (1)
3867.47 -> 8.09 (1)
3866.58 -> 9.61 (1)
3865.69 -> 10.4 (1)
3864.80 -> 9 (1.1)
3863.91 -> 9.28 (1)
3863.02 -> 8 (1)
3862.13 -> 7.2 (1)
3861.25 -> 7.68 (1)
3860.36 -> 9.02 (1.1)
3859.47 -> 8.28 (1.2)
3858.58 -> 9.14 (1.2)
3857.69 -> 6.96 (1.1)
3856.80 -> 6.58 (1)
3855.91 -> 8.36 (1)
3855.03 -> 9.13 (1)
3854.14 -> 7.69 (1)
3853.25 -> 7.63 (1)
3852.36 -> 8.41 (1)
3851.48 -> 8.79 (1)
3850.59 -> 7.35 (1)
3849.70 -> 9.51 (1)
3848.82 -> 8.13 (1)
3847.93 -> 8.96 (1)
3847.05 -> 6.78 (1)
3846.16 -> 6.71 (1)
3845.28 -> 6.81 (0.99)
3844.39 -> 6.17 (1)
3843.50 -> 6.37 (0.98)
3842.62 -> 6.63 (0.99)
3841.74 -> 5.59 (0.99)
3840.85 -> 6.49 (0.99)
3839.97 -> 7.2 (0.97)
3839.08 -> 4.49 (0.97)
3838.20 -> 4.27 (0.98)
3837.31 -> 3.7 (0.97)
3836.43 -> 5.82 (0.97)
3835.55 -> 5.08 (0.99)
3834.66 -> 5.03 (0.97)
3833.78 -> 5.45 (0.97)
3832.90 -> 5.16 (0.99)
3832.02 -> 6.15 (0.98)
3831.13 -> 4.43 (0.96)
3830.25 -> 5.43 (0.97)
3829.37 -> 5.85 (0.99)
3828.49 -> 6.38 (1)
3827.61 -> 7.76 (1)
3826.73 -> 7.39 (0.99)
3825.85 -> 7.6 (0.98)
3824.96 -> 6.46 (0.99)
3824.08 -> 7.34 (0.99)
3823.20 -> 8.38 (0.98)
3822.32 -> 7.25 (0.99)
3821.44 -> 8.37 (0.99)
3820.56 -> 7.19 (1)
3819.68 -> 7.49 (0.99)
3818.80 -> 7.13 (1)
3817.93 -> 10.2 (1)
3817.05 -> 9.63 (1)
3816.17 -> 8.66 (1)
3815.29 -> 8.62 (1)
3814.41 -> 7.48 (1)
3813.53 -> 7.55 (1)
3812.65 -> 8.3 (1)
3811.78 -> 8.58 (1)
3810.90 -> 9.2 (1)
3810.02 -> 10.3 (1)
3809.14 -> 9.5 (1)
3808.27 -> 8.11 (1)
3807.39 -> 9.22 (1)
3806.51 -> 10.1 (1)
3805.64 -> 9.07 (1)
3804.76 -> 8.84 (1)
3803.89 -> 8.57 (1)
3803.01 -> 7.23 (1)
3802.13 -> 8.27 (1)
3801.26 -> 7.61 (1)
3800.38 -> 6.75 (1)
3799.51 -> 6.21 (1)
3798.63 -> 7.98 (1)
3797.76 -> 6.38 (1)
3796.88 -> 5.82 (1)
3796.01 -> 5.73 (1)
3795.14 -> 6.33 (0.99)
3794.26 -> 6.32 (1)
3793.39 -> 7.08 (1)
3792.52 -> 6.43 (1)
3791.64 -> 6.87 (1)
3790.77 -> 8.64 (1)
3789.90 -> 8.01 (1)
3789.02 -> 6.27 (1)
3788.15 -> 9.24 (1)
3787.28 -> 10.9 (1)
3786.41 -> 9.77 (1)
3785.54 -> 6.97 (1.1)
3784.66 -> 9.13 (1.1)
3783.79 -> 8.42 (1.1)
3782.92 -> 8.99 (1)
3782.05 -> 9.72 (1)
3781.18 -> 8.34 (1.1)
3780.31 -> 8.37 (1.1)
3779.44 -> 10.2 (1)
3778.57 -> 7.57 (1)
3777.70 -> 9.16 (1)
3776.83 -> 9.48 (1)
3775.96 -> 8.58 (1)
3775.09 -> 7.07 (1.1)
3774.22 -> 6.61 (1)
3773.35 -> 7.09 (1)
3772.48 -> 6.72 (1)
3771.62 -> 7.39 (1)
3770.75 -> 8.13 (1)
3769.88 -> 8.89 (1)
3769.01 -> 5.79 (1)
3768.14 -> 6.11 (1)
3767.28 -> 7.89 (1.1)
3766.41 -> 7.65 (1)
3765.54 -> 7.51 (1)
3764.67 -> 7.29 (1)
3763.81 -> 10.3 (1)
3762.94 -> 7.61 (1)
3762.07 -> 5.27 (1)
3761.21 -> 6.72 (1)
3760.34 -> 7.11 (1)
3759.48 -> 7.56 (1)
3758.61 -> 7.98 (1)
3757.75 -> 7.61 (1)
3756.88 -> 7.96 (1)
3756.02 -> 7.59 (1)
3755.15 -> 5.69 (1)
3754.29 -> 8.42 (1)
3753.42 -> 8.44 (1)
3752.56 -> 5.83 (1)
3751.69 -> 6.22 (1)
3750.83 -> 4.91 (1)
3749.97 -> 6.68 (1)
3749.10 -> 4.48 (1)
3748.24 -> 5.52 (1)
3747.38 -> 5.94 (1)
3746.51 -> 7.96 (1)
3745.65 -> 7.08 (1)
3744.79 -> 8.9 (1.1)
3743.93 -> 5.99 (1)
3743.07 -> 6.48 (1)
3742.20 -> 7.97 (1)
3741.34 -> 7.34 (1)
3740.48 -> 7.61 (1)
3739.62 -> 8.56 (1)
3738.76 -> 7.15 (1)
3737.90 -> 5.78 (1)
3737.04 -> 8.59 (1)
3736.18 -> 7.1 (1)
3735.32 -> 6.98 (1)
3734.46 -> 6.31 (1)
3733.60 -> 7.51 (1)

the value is 1.70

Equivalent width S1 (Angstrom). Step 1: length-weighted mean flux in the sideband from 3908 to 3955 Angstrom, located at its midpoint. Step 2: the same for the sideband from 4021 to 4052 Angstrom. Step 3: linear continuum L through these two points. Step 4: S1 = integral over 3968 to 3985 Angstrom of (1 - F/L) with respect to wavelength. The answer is 4.1 Angstrom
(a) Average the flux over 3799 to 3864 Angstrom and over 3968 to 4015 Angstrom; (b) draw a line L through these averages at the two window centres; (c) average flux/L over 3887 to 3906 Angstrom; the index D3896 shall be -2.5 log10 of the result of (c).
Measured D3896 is 0.05 mag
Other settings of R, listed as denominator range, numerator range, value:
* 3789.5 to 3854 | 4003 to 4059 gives 1.98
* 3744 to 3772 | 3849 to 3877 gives 1.24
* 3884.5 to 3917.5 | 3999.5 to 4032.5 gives 1.50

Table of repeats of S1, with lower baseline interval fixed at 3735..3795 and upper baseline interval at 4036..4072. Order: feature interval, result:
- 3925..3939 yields 6.7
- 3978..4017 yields -0.5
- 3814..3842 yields 6.5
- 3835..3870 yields 6.7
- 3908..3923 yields 0.4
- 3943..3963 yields 3.1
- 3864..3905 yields 7.0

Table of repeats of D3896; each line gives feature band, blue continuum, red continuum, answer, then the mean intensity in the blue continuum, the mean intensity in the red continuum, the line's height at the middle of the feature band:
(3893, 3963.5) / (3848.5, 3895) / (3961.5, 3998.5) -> -0.02 mag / 7.88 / 9.05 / 8.49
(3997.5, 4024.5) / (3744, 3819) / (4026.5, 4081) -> -0.06 mag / 7.76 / 12.8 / 12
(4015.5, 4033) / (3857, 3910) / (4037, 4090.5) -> -0.11 mag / 8.29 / 12.6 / 11.6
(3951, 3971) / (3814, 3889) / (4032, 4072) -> 0.38 mag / 7.38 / 13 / 10.4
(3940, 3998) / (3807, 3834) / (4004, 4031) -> 0.26 mag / 7.64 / 12.7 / 11.5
